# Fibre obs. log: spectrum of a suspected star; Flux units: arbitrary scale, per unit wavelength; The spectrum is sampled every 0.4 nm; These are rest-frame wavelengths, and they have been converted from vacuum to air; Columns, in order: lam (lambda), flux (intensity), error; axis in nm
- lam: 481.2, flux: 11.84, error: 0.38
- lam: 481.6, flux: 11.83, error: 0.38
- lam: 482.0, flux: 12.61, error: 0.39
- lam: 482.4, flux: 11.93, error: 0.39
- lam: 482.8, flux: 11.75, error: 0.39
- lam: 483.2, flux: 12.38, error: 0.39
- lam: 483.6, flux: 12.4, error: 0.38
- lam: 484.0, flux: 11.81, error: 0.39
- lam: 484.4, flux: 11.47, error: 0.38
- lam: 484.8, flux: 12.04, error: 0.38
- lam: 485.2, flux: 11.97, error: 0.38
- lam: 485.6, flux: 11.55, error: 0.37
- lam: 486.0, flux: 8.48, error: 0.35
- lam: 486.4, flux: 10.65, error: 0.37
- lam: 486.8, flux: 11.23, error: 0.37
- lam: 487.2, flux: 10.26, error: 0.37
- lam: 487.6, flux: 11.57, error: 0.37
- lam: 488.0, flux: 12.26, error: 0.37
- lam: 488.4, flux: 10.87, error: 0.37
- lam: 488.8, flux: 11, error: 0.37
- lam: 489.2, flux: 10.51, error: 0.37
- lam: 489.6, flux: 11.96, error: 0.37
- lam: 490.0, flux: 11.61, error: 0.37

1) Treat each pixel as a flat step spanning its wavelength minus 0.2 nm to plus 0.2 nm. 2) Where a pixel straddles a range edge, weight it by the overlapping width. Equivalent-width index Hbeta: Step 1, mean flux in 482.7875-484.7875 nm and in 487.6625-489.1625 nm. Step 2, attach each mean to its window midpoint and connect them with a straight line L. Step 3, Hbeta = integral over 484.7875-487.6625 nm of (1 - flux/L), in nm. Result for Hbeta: 0.19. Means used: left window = 12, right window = 11.3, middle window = 10.9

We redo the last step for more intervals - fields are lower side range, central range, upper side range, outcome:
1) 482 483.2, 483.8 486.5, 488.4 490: 0.13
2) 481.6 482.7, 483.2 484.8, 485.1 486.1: -0.08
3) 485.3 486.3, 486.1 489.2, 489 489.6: -0.10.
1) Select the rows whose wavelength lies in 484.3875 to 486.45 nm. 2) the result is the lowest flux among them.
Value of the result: 8.48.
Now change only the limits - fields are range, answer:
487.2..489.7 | 10.26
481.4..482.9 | 11.75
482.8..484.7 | 11.47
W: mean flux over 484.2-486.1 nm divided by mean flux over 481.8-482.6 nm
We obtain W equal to 0.92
